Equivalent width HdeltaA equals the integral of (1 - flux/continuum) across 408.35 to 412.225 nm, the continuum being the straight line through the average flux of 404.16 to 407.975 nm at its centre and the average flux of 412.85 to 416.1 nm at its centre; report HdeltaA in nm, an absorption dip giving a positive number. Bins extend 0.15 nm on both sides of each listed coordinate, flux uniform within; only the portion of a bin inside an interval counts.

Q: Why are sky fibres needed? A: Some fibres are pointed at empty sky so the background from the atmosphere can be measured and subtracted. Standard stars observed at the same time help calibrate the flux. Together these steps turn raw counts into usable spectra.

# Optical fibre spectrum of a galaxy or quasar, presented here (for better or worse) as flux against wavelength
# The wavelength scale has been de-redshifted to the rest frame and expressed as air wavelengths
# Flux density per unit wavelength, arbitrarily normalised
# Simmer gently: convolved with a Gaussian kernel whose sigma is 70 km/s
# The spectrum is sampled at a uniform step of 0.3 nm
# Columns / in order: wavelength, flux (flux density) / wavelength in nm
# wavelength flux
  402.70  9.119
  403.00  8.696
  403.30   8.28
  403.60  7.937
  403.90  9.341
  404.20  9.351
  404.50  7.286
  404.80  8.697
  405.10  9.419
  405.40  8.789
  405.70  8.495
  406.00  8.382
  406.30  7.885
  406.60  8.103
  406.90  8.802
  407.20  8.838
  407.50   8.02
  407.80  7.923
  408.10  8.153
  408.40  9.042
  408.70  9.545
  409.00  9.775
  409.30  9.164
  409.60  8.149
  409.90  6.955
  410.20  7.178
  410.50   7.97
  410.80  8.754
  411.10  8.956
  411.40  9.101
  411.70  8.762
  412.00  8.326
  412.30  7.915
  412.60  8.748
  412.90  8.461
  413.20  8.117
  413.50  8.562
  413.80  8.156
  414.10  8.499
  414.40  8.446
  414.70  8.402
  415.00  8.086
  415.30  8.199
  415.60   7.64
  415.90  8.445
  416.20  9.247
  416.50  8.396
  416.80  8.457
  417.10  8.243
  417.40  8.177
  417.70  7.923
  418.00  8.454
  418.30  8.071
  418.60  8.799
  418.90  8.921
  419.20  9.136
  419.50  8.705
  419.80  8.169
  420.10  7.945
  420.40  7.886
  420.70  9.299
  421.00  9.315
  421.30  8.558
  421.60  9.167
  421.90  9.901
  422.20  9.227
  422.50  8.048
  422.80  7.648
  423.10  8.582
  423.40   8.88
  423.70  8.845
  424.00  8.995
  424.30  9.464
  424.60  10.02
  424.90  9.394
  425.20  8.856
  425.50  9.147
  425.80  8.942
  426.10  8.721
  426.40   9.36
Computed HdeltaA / -0.10 nm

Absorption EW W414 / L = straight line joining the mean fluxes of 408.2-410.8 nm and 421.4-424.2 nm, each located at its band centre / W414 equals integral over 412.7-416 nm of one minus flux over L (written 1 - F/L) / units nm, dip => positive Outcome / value 0.12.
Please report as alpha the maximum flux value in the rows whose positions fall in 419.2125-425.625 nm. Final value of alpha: 10.02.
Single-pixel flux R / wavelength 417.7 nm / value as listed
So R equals 7.923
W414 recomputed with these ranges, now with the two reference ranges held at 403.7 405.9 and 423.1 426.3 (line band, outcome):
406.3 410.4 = 0.185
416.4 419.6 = 0.180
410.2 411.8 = 0.053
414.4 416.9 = 0.161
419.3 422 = 0.082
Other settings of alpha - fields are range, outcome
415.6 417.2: 9.247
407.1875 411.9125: 9.775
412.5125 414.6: 8.748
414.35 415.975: 8.446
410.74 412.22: 9.101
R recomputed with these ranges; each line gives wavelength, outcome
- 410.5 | 7.97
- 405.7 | 8.495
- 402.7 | 9.119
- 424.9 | 9.394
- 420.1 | 7.945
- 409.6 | 8.149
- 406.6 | 8.103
